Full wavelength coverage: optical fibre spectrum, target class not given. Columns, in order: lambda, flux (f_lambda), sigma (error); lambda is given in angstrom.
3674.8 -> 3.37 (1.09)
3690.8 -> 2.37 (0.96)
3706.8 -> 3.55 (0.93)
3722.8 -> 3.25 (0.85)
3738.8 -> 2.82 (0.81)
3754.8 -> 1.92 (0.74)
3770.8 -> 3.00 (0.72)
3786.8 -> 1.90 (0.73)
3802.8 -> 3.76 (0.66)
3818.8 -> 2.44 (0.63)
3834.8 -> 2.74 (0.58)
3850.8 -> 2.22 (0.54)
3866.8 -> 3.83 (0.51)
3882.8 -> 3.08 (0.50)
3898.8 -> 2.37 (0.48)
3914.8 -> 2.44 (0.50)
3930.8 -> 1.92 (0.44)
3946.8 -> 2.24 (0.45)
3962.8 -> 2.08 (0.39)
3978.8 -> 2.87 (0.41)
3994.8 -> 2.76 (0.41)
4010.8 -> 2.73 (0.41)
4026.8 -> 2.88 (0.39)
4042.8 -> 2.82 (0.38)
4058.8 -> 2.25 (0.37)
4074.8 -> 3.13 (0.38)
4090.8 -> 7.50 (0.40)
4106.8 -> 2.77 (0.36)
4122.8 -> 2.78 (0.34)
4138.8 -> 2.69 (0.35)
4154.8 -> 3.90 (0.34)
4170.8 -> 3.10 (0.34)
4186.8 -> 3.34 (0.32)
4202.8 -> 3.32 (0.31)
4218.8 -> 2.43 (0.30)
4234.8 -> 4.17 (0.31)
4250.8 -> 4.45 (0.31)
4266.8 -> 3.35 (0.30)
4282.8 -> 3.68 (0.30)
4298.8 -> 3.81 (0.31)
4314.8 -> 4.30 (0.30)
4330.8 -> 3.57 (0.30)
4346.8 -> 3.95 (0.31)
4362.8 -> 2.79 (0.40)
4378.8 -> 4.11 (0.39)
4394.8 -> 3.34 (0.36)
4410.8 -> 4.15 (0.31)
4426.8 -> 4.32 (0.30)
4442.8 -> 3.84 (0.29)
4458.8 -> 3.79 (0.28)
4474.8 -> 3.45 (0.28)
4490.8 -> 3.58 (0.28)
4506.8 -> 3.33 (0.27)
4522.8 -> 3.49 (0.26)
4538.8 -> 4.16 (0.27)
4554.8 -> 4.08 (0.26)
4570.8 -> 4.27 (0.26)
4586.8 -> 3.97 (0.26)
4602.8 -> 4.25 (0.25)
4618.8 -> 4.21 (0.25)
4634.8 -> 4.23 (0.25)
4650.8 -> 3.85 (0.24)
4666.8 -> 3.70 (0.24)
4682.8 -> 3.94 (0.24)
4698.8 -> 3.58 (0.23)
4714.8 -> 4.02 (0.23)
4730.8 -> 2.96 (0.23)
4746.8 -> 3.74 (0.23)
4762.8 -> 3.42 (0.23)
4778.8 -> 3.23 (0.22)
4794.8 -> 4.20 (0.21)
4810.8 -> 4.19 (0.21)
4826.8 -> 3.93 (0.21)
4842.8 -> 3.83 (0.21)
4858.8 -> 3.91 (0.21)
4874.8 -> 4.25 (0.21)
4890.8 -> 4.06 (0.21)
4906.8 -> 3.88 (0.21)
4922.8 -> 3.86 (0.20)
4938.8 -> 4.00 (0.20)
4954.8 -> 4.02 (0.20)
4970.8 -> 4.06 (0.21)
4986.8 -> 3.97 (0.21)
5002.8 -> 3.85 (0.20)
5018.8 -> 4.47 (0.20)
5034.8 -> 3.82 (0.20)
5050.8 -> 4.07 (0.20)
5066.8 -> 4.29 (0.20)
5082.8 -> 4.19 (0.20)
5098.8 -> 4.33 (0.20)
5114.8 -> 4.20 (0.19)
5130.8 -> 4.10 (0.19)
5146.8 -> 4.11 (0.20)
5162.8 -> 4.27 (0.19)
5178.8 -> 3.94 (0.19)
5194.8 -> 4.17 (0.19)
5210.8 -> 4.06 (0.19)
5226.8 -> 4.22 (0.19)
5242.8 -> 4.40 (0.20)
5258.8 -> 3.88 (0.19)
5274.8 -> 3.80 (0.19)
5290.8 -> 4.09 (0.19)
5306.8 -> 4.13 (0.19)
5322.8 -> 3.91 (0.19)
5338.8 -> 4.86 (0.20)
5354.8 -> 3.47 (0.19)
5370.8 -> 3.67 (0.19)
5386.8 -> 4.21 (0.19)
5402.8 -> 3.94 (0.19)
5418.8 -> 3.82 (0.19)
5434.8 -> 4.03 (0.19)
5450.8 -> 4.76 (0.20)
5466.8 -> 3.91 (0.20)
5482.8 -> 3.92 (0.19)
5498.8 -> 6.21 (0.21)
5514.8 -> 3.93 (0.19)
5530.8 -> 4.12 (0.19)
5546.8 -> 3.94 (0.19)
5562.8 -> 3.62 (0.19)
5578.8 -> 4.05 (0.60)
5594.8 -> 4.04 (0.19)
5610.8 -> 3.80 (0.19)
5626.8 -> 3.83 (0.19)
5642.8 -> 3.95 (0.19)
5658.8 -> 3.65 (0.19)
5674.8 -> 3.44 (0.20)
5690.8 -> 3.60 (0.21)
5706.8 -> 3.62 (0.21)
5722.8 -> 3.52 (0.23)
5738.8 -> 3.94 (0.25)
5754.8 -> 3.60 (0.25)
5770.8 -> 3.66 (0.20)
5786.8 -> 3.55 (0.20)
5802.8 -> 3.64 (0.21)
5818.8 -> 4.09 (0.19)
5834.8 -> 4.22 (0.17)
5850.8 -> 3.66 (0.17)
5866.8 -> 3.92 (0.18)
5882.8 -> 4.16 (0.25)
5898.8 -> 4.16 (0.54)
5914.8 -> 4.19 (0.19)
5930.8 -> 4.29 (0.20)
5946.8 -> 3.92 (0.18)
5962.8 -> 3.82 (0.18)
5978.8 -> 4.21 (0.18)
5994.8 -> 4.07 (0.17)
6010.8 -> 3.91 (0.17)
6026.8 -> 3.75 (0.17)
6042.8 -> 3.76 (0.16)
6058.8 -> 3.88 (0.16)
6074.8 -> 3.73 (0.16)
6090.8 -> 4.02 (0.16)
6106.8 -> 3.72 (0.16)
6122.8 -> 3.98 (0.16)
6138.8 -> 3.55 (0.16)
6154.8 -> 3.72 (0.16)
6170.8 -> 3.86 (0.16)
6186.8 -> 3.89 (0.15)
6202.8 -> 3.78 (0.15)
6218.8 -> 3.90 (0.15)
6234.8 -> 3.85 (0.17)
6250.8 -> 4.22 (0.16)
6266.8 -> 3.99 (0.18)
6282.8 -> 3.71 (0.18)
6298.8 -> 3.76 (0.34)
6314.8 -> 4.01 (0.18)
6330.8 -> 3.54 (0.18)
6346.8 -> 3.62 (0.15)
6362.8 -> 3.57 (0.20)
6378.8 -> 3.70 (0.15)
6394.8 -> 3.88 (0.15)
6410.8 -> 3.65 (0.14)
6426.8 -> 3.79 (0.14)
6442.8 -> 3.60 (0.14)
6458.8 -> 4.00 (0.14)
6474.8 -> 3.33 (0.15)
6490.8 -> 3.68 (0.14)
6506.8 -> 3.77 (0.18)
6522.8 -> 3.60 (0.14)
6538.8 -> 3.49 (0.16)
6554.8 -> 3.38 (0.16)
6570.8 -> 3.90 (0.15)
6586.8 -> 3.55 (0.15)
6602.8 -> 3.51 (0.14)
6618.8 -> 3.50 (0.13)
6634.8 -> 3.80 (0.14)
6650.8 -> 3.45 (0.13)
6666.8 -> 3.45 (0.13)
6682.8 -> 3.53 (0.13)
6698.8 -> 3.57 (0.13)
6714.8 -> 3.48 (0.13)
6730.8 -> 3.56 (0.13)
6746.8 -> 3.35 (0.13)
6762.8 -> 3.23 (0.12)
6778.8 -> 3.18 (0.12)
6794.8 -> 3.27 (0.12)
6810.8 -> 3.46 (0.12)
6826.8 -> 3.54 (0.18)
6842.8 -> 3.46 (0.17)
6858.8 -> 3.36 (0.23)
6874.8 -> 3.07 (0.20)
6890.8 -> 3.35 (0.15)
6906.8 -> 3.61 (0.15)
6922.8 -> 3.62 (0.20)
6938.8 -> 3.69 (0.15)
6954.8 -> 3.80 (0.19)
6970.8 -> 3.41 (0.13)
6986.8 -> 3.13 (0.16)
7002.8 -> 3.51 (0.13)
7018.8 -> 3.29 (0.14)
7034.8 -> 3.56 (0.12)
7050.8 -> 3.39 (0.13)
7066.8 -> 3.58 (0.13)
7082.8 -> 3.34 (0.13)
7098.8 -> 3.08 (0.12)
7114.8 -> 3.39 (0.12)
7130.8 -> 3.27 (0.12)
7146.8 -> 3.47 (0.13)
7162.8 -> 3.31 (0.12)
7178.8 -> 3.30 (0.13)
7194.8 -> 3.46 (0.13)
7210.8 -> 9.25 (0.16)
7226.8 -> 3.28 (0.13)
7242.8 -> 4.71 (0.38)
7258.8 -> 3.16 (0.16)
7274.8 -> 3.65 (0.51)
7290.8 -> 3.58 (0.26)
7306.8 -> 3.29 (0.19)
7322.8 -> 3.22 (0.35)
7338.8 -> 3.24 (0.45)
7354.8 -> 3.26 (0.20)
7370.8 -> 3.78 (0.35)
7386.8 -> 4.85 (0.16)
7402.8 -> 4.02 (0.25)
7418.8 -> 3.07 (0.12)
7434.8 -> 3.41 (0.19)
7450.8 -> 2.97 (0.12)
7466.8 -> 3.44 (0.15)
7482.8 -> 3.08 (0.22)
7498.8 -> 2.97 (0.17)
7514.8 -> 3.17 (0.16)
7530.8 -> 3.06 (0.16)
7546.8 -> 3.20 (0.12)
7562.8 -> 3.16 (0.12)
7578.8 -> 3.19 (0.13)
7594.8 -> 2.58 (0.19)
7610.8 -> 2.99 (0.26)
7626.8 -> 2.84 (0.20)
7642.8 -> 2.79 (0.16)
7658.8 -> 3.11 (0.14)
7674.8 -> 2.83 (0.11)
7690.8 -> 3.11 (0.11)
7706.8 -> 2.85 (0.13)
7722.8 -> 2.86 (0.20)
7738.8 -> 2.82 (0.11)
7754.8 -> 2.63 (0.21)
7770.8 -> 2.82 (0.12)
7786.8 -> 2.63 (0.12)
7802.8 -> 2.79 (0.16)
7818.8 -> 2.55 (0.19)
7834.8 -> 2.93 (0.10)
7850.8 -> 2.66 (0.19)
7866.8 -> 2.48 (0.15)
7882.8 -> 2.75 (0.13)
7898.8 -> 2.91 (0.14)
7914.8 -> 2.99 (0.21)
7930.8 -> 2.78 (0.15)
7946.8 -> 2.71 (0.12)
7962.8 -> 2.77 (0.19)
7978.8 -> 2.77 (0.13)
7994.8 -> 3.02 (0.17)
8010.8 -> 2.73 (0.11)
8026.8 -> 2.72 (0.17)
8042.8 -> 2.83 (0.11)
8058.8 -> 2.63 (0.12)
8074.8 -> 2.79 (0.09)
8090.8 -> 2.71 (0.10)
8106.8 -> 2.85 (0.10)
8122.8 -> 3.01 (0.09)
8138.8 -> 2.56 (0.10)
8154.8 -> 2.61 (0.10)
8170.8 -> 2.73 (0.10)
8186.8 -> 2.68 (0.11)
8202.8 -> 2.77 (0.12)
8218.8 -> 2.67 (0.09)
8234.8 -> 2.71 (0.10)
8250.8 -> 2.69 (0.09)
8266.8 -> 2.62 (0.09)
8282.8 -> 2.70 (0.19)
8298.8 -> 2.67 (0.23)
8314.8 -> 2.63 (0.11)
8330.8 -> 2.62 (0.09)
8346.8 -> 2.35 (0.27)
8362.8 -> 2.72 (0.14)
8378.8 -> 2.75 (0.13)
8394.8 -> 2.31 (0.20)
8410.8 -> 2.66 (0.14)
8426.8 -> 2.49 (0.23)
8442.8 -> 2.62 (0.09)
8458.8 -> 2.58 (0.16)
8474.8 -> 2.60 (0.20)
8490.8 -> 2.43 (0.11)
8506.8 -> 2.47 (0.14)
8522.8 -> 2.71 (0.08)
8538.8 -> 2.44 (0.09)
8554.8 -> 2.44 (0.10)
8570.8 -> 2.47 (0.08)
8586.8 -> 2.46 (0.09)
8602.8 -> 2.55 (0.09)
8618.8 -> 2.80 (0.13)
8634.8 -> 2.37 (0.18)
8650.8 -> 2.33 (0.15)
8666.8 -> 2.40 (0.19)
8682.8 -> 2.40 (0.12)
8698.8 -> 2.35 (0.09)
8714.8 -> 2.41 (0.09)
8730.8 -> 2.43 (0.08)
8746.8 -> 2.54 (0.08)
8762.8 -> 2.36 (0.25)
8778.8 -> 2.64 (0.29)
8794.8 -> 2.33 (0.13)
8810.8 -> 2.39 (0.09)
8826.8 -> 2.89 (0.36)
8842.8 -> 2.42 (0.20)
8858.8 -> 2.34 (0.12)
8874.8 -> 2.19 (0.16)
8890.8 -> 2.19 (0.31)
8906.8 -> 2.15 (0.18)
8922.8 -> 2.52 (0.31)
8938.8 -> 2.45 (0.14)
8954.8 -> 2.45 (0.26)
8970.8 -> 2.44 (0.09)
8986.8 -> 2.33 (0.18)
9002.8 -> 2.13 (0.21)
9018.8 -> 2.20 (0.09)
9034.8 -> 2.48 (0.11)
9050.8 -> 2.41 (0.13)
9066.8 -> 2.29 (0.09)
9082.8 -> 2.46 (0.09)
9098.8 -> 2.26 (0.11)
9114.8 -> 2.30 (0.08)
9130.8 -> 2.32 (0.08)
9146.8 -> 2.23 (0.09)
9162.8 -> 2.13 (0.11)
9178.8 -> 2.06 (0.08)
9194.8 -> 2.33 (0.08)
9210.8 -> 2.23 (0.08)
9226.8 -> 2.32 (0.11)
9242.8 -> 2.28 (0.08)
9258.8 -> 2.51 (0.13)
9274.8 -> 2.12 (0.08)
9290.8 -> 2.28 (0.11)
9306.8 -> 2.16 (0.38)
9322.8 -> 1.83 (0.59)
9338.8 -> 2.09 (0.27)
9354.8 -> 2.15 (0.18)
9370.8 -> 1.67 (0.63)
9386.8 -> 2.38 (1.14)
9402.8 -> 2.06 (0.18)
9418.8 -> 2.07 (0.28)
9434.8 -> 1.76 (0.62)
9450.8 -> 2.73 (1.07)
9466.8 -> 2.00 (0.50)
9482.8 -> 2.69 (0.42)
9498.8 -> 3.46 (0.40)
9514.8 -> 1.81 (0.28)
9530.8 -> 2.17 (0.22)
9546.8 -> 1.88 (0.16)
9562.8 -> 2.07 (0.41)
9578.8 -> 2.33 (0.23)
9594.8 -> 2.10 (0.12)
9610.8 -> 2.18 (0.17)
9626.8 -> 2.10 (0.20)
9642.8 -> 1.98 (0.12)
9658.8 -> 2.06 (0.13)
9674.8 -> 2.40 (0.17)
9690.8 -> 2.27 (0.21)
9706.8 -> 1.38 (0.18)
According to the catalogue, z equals 0.10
